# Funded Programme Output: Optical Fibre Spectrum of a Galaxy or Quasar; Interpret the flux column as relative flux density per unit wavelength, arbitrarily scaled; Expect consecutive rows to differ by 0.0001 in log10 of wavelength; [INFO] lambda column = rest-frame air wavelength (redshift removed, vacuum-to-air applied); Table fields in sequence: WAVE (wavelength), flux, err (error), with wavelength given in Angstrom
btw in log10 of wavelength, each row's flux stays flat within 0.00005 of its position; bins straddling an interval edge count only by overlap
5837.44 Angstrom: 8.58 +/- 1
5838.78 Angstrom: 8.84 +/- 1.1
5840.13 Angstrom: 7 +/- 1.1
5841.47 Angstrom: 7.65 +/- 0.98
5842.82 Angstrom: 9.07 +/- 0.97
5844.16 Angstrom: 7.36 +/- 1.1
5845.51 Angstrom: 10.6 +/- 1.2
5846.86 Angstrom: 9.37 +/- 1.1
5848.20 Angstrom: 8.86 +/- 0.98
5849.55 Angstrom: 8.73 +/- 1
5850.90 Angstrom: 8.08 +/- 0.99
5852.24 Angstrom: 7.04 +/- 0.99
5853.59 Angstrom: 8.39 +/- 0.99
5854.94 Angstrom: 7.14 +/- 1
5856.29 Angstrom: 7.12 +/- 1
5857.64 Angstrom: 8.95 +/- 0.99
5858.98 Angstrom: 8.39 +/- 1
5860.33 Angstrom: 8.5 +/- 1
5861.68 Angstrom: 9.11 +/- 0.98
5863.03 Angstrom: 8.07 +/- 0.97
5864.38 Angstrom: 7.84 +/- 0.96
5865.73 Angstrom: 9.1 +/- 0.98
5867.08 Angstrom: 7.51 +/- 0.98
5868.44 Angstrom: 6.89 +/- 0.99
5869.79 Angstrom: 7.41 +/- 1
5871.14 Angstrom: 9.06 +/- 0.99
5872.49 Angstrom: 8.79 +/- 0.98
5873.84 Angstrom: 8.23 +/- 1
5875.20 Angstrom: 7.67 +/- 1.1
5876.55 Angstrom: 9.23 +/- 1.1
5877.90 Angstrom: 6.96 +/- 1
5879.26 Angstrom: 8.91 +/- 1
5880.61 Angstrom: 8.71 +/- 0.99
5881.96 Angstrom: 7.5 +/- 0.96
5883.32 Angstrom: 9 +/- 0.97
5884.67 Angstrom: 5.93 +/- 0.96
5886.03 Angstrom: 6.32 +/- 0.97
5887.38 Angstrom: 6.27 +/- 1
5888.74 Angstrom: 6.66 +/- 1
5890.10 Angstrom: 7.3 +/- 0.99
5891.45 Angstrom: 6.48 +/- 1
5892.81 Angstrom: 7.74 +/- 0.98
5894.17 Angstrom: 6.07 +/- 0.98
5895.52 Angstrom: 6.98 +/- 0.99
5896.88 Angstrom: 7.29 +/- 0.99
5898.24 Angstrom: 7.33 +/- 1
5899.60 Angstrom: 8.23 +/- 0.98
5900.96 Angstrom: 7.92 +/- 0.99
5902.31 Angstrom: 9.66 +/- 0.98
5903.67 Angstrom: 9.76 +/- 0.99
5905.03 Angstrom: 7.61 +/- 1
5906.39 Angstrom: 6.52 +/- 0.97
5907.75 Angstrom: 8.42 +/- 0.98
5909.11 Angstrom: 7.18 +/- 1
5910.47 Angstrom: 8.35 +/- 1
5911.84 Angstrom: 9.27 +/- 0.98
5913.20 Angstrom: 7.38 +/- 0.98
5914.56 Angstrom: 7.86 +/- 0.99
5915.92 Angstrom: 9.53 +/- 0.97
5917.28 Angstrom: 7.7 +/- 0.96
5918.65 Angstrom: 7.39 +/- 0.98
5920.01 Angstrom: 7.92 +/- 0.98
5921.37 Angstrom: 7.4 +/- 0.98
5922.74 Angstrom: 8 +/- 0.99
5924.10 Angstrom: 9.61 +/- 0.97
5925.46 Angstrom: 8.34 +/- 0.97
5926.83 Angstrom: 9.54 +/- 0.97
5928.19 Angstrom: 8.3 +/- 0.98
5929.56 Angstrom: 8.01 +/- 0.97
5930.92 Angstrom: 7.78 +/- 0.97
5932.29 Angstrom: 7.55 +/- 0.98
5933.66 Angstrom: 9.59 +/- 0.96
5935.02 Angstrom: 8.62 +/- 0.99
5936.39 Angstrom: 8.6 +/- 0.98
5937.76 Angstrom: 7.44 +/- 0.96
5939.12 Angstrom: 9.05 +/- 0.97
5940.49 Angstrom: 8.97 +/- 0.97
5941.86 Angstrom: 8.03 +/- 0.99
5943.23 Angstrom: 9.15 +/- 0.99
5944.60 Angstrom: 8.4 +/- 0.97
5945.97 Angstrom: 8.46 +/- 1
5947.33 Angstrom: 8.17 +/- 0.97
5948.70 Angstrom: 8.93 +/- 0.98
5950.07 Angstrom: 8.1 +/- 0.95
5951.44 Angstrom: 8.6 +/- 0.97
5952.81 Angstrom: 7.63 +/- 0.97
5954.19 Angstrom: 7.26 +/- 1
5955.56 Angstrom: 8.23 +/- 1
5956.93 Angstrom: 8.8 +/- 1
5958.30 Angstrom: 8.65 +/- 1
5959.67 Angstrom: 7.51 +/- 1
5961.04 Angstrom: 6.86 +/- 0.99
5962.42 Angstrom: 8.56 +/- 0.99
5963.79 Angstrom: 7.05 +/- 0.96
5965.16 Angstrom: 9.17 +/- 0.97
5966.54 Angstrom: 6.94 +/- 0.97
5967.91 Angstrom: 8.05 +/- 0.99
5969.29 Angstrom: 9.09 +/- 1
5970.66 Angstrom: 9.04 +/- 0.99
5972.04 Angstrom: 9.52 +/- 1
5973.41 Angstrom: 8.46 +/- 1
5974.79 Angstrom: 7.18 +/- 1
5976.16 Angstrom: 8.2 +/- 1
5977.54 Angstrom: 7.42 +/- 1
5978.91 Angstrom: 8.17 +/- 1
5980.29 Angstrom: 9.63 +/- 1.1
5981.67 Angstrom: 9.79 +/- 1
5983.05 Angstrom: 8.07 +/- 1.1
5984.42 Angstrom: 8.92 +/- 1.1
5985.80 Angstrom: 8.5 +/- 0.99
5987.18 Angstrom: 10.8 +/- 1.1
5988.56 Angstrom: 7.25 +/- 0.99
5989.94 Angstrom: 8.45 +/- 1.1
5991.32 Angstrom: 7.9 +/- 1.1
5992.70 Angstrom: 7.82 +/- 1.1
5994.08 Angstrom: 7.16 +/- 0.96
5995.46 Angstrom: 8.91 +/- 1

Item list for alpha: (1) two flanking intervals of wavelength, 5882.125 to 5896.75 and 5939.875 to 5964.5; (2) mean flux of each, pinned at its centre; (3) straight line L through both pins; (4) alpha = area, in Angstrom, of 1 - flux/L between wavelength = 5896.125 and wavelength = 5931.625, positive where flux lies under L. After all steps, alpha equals -3.6 Angstrom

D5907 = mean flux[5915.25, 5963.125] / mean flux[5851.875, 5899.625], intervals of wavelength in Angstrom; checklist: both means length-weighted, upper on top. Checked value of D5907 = 1.08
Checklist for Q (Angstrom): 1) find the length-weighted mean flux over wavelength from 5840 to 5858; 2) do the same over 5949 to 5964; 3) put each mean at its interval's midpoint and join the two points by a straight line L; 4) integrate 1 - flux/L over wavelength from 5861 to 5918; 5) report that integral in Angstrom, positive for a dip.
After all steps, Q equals 2.1 Angstrom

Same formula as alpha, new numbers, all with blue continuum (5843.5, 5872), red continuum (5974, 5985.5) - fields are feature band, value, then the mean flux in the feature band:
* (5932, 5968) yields 0.6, 8.25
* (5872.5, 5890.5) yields 1.4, 7.64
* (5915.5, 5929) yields 0.0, 8.35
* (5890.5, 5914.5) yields 1.6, 7.77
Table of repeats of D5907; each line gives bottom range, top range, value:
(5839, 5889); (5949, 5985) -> 1.03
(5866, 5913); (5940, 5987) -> 1.08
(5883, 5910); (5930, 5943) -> 1.13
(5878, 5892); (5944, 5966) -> 1.11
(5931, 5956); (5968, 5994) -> 1.02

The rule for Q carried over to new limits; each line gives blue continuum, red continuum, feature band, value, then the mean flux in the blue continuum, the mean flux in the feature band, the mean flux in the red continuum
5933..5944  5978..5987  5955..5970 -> 1.2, 8.68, 8.09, 8.92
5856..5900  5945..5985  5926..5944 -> -0.9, 7.75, 8.5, 8.29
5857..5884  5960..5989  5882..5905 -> 2.4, 8.29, 7.44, 8.41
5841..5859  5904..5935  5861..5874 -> 0.2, 8.35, 8.2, 8.18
